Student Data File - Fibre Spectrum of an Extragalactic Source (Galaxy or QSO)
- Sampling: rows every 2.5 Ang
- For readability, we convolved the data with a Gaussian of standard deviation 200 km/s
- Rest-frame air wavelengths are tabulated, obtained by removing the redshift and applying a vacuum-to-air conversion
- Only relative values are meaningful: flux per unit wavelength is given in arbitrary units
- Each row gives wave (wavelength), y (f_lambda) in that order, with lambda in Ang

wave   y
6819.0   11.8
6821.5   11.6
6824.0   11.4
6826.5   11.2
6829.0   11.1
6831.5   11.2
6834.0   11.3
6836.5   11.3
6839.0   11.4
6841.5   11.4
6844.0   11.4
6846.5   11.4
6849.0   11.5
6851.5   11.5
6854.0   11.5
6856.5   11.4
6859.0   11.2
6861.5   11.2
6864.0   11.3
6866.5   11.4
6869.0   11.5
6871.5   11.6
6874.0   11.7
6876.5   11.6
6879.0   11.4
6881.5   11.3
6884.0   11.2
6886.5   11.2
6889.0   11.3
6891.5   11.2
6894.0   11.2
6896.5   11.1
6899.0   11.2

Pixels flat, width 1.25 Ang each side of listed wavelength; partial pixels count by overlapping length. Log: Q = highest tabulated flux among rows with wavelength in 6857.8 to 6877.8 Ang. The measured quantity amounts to 11.7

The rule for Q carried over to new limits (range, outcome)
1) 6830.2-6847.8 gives 11.4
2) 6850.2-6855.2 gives 11.5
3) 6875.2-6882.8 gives 11.6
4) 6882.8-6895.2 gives 11.3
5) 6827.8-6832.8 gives 11.2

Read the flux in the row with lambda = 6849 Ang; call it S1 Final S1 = 11.5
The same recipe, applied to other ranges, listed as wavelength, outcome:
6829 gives 11.1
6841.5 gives 11.4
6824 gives 11.4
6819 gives 11.8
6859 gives 11.2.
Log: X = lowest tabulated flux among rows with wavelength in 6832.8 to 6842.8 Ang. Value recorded 11.3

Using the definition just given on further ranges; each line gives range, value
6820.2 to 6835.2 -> 11.1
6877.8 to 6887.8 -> 11.2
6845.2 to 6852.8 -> 11.4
